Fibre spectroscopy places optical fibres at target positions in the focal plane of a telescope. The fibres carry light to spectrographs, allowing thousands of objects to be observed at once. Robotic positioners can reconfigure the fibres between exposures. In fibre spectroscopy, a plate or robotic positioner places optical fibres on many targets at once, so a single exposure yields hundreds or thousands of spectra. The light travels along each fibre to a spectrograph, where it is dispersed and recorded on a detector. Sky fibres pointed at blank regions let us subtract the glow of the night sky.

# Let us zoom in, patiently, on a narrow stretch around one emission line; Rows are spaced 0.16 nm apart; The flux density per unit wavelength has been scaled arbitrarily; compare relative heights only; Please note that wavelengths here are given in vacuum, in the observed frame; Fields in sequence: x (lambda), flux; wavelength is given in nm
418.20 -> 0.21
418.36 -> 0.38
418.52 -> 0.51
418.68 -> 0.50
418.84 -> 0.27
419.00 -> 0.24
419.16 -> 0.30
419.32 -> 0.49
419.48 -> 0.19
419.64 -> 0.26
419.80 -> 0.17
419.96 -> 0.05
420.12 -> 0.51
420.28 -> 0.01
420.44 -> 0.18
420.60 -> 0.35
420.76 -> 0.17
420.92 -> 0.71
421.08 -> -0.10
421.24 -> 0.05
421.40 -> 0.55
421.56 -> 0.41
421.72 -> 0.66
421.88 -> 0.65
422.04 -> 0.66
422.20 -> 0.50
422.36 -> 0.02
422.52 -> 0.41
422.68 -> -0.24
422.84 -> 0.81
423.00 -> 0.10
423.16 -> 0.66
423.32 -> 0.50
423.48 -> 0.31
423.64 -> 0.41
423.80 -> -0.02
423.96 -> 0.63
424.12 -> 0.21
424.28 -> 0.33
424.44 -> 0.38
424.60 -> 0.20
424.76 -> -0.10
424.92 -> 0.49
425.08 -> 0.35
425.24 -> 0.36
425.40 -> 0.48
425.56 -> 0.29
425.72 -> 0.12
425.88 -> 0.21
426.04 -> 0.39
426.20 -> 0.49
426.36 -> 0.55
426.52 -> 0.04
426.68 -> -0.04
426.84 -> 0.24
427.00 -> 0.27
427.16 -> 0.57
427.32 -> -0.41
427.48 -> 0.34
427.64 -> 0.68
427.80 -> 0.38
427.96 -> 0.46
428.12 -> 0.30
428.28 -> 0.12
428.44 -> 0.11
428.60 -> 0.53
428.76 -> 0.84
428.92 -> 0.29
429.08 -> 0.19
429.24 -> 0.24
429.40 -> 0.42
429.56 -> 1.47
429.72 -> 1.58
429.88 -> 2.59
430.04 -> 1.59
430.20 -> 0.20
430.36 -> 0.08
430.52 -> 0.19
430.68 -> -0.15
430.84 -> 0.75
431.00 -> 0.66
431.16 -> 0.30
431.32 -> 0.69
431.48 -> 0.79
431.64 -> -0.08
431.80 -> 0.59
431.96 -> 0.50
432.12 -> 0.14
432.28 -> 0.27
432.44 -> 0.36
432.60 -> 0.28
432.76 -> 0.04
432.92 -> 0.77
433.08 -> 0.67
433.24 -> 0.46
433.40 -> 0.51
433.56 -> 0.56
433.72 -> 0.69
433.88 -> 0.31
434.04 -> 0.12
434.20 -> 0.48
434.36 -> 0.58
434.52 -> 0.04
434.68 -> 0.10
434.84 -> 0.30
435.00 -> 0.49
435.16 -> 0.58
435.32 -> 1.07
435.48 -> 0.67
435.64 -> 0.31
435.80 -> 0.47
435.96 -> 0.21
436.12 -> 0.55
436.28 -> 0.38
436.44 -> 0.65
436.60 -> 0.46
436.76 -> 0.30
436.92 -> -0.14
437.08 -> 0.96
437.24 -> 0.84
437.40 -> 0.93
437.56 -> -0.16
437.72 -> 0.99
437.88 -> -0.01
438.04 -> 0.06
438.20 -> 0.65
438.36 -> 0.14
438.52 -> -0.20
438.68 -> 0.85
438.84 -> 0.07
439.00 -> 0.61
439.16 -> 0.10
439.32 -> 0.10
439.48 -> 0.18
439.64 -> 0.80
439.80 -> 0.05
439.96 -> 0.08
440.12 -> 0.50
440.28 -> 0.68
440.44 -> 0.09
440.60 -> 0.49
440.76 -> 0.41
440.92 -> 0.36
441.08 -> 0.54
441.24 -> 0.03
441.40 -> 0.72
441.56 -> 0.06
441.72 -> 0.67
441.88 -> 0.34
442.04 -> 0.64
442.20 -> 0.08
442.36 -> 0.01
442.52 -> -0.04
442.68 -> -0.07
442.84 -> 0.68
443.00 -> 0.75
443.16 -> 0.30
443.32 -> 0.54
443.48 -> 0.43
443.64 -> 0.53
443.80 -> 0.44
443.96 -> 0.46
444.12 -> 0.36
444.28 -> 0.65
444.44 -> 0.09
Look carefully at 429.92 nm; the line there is [O II]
